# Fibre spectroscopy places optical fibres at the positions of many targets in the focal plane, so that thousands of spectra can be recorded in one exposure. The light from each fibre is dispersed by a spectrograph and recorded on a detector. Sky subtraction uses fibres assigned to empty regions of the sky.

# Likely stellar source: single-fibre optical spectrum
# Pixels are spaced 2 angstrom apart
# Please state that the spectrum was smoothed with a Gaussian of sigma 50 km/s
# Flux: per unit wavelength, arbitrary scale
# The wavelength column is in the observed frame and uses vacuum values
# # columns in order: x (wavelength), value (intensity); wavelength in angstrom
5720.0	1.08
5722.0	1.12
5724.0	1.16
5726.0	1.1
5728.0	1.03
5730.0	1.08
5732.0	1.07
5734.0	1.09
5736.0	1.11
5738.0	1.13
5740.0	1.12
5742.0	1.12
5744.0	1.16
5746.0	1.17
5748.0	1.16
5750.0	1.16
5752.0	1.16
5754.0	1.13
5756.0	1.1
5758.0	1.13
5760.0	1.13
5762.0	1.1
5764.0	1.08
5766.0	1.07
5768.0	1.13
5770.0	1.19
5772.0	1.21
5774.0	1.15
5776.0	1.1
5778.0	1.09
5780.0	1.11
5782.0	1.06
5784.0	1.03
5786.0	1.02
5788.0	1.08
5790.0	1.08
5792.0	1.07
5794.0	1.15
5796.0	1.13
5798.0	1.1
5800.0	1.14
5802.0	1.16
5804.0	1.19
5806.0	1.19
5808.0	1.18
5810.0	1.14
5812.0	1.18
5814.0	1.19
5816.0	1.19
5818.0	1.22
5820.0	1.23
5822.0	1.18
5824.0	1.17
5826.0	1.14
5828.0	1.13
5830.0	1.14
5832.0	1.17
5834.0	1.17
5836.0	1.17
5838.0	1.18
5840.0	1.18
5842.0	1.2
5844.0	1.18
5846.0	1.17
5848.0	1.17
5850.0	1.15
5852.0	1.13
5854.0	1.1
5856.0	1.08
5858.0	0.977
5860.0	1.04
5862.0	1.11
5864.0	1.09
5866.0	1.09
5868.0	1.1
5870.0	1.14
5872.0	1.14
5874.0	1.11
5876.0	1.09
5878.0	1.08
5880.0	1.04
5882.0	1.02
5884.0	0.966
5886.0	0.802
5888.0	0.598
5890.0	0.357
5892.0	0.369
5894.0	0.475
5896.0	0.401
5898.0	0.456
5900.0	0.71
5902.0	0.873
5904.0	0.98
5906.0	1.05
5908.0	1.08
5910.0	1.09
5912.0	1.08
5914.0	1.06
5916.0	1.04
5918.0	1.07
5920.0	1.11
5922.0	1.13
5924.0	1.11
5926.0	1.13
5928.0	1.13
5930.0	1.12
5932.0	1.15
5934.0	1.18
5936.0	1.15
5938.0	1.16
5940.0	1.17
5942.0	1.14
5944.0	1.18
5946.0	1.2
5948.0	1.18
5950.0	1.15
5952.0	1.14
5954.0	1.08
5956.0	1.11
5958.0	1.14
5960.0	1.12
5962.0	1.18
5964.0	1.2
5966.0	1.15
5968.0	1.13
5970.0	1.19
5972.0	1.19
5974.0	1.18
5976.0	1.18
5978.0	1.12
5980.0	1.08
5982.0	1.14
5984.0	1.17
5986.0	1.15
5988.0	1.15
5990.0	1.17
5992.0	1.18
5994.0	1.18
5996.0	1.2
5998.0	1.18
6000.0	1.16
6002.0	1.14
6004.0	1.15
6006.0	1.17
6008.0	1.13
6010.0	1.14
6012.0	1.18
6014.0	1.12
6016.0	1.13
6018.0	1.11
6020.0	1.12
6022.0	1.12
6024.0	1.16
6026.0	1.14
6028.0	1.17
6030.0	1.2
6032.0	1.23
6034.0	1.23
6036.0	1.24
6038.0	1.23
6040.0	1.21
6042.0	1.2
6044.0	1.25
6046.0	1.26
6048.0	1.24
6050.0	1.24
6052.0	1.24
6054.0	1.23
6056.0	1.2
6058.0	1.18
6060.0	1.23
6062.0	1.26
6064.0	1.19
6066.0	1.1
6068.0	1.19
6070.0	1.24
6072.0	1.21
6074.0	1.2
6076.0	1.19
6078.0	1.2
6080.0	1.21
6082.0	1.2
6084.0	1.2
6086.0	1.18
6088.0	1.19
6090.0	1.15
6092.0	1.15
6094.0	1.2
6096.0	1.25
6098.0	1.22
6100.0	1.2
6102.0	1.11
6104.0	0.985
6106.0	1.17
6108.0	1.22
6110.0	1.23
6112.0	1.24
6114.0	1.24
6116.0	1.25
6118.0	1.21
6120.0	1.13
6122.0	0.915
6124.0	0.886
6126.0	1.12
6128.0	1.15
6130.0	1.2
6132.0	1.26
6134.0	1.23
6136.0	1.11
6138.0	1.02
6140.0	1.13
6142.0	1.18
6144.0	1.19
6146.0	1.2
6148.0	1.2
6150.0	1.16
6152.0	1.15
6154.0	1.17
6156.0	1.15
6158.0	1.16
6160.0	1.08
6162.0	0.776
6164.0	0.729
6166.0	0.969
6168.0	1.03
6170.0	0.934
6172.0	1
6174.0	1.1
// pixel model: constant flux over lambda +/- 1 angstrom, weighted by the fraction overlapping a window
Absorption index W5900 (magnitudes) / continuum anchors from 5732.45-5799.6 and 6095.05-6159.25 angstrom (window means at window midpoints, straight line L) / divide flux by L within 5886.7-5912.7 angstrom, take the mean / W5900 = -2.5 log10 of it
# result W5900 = 0.48 mag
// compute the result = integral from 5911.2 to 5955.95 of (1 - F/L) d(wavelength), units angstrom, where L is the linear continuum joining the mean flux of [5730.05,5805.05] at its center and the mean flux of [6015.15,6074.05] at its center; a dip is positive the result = 1.4 angstrom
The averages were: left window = 1.12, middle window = 1.13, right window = 1.2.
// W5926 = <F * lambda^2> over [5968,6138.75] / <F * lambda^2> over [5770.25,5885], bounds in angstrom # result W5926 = 1.12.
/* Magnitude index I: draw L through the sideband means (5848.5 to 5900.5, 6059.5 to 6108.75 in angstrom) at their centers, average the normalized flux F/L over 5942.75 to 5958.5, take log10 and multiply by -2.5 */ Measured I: -0.14 mag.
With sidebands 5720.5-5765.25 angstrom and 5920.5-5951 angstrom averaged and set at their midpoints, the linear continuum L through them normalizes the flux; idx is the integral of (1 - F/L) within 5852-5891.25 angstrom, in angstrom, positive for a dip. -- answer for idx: 5.0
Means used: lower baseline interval 1.12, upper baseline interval 1.15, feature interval 0.996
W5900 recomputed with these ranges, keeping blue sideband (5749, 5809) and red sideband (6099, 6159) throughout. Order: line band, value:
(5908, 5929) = 0.04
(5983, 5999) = -0.03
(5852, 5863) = 0.06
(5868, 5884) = 0.05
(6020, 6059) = -0.06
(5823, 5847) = -0.04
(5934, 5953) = -0.03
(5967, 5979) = -0.03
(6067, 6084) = -0.05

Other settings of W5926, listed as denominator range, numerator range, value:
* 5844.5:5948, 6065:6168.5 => 1.22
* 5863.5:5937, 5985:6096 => 1.29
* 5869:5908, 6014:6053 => 1.51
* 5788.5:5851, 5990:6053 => 1.09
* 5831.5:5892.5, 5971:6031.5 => 1.16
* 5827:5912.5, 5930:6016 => 1.21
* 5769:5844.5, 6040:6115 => 1.15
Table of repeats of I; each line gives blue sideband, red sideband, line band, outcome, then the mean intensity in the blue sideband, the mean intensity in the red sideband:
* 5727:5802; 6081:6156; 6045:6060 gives -0.068 mag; 1.11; 1.16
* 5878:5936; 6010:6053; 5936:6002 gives -0.102 mag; 0.92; 1.19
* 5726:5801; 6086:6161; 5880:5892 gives 0.455 mag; 1.11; 1.16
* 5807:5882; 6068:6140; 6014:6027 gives 0.027 mag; 1.14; 1.17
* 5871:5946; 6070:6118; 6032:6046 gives -0.095 mag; 0.971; 1.19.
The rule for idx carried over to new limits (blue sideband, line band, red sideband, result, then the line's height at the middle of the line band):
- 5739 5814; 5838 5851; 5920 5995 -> -0.45 angstrom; 1.14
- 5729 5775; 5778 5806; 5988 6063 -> 0.80 angstrom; 1.14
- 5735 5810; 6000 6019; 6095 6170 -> -0.32 angstrom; 1.12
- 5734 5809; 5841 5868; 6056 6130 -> 0.53 angstrom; 1.14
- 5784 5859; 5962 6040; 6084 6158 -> -0.68 angstrom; 1.15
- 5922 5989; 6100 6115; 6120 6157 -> -0.47 angstrom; 1.14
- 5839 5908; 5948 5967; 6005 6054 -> -1.11 angstrom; 1.08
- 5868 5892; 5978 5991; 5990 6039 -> -0.34 angstrom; 1.11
